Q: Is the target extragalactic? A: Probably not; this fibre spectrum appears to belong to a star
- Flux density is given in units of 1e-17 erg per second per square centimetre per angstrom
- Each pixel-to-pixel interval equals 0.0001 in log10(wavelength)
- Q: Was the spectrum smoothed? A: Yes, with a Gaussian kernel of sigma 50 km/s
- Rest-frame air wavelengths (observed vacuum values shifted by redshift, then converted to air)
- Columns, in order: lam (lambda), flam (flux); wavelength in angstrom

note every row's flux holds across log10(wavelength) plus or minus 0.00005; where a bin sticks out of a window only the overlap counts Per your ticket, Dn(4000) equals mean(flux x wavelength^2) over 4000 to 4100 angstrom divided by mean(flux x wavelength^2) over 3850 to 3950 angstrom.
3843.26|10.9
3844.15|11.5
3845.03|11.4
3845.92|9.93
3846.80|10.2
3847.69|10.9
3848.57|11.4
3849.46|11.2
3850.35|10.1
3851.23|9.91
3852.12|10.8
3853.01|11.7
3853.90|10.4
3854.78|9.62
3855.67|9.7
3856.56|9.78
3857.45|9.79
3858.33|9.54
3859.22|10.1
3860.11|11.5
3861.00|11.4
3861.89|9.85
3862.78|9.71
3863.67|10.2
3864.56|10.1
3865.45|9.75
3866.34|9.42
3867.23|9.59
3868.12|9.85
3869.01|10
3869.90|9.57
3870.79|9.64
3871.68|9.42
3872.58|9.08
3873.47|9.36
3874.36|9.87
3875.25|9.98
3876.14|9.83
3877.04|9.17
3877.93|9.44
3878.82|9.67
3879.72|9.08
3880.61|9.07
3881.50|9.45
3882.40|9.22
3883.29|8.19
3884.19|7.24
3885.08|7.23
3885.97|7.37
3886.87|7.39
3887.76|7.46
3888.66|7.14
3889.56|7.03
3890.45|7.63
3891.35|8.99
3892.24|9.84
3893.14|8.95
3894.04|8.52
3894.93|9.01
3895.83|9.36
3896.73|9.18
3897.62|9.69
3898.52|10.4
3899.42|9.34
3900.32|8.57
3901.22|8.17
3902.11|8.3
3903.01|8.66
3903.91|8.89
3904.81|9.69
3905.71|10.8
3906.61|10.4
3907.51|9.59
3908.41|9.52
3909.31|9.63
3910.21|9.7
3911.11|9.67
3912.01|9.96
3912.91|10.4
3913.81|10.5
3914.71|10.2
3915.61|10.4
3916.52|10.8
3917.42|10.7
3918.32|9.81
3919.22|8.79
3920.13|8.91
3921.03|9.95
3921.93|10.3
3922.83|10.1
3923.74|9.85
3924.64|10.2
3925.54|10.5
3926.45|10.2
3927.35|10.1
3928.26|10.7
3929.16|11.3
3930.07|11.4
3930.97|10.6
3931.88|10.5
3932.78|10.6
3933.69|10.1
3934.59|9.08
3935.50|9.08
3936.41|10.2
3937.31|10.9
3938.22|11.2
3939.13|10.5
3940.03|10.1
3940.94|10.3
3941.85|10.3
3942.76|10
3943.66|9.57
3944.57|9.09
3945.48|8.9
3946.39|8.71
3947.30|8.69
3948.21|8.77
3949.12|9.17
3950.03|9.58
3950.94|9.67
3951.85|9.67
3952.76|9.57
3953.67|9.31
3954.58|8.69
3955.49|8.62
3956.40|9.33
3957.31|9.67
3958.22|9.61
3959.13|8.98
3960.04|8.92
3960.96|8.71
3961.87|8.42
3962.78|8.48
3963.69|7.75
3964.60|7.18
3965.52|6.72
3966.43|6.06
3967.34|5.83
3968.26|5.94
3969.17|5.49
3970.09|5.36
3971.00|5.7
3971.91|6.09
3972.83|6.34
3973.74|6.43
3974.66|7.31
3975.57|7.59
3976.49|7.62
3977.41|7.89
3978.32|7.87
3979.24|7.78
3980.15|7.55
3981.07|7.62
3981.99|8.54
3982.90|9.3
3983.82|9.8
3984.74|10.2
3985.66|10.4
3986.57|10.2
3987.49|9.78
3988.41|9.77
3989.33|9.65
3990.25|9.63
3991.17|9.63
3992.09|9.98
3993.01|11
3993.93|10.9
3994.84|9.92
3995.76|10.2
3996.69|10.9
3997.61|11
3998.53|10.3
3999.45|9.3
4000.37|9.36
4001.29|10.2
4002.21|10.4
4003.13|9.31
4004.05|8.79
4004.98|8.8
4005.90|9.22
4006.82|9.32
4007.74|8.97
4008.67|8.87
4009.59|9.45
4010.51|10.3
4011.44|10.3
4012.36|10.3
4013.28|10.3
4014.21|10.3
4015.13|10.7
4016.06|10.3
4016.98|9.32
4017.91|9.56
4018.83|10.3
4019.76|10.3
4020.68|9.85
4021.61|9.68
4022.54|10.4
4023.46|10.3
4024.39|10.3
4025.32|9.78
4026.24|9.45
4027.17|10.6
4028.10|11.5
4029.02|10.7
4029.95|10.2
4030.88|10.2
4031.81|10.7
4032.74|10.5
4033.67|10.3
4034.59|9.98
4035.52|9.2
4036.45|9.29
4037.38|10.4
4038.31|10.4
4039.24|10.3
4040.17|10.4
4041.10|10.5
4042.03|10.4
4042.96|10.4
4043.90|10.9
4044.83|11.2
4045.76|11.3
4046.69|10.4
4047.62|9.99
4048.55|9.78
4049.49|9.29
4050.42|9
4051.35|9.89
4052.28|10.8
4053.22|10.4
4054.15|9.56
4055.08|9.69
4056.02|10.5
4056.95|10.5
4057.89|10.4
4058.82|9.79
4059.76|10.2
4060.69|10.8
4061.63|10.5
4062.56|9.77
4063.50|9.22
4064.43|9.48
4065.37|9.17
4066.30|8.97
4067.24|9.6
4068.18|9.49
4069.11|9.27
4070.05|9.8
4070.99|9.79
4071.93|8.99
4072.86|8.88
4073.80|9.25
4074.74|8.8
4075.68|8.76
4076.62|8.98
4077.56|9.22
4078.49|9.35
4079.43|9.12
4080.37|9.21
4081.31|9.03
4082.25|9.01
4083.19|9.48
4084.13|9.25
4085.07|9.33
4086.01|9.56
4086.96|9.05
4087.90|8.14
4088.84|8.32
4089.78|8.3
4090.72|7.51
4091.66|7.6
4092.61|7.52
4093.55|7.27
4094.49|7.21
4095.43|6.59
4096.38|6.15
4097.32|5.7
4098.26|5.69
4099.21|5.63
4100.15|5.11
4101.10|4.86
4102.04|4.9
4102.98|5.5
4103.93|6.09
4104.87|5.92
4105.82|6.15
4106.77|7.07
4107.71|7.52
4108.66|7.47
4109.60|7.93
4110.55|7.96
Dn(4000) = 1.06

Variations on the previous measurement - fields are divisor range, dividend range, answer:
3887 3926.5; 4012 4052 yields 1.15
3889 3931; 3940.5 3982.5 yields 0.87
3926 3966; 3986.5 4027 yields 1.08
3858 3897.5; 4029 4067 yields 1.20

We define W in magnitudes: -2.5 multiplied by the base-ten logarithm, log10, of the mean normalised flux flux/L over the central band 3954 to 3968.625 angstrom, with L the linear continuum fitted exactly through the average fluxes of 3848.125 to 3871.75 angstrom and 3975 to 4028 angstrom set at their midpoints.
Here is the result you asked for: 0.209 mag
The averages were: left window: 10.2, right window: 9.65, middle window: 8.08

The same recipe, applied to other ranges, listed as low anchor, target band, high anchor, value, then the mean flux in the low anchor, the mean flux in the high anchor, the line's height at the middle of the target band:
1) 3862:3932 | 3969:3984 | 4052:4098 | 0.26 mag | 9.46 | 9.02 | 9.27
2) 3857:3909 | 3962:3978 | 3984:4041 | 0.40 mag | 9.23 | 10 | 9.77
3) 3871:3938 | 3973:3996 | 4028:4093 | 0.06 mag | 9.47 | 9.67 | 9.57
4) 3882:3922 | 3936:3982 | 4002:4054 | 0.14 mag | 9.14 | 10.1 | 9.56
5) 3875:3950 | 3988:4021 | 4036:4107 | -0.09 mag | 9.49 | 8.87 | 9.13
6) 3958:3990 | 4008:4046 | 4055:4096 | -0.20 mag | 7.91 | 9.09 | 8.53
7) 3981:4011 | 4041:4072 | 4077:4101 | -0.17 mag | 9.75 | 7.89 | 8.54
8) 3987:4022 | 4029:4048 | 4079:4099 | -0.14 mag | 9.9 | 8.01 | 9.14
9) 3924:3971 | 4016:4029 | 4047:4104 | -0.14 mag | 9.15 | 8.69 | 8.88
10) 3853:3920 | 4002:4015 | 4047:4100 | -0.06 mag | 9.41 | 8.95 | 9.11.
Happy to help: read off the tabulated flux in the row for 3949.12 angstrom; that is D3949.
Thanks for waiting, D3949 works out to 9.17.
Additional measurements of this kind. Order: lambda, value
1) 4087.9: 8.14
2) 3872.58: 9.08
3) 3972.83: 6.34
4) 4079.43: 9.12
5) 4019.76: 10.3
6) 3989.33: 9.65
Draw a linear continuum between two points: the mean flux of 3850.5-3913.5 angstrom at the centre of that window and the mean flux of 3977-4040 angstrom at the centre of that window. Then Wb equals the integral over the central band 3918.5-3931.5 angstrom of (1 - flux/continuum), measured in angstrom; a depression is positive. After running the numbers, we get -0.9 angstrom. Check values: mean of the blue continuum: 9.38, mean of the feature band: 10.2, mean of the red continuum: 9.83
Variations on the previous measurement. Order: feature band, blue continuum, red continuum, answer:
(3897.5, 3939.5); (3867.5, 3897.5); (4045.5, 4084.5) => -4.5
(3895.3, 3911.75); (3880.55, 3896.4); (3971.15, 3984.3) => -2.5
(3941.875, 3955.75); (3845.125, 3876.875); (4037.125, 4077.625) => 1.1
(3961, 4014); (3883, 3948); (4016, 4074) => 5.8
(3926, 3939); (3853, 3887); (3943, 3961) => -1.6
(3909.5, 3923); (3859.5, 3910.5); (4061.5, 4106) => -1.4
